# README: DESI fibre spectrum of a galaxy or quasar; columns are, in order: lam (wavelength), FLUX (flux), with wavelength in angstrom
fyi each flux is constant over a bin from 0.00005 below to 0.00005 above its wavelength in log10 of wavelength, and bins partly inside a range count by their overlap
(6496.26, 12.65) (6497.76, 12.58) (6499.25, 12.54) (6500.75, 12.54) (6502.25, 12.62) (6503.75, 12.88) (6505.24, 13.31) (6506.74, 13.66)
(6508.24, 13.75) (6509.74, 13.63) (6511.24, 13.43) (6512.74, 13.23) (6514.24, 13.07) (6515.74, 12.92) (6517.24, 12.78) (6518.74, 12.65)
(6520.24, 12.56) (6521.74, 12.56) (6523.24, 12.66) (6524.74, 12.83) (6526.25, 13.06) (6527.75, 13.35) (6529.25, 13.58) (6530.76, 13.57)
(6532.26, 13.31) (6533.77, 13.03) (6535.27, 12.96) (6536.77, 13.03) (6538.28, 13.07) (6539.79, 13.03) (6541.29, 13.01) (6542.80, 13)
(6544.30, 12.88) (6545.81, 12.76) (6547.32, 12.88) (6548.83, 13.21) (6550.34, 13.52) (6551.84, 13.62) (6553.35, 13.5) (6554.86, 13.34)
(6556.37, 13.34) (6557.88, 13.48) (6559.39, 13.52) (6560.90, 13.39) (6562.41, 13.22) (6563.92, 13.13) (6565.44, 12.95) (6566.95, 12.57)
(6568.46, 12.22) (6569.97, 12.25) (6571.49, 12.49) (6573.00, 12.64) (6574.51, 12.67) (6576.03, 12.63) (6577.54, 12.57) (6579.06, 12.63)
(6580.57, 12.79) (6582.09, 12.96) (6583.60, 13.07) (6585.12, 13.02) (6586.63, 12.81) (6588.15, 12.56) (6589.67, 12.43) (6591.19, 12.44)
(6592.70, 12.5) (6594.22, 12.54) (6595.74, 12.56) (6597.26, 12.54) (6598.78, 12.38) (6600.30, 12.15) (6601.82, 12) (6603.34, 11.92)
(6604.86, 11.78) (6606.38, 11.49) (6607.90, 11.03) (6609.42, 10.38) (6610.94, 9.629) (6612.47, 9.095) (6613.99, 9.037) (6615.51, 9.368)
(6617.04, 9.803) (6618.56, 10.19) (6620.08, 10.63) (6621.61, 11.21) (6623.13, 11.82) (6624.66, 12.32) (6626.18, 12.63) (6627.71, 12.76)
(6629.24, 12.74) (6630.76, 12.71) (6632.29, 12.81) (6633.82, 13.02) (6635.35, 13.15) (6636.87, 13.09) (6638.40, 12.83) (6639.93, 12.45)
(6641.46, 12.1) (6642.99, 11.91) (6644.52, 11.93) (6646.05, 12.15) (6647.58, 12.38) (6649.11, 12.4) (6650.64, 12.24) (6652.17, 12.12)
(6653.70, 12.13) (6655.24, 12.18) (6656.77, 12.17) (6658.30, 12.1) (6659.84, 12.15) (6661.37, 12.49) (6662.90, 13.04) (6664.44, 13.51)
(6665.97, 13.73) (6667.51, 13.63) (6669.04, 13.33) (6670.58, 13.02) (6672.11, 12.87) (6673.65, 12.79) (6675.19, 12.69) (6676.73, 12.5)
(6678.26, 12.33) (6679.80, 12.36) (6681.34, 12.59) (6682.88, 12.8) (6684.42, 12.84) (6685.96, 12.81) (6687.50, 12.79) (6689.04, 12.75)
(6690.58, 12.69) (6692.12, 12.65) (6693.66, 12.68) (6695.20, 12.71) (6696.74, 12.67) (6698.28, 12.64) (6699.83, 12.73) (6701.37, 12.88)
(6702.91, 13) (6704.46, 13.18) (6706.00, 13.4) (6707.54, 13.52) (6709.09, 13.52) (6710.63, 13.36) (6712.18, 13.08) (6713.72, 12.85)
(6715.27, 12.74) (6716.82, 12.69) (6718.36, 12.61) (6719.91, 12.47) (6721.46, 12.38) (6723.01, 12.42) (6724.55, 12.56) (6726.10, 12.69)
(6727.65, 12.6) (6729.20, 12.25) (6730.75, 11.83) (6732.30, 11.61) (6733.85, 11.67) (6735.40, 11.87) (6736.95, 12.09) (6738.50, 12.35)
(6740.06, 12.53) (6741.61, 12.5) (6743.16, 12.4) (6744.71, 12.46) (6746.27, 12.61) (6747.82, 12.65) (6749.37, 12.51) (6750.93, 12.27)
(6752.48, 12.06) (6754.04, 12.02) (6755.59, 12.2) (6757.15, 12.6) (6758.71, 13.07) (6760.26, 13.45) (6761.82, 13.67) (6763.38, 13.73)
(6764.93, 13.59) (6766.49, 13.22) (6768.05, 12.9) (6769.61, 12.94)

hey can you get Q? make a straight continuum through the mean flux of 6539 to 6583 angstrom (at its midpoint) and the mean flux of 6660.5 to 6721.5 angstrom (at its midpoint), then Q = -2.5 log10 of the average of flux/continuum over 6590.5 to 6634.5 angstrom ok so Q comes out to 0.12 mag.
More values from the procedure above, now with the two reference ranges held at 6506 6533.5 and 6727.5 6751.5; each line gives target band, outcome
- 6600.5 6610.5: 0.12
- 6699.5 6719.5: -0.06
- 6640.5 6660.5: 0.04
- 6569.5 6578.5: 0.03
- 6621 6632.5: 0.03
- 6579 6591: 0.01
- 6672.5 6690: -0.01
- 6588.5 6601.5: 0.04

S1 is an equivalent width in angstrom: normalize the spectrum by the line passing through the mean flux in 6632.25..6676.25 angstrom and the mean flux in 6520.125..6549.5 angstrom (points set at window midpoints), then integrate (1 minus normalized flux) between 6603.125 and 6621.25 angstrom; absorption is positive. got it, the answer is 3.5 angstrom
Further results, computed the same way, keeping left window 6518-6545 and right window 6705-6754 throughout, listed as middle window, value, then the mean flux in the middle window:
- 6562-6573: 0.2 angstrom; 12.7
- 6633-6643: 0.0 angstrom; 12.7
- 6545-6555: -0.2 angstrom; 13.3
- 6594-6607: 0.7 angstrom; 12.1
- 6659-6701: -0.5 angstrom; 12.8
